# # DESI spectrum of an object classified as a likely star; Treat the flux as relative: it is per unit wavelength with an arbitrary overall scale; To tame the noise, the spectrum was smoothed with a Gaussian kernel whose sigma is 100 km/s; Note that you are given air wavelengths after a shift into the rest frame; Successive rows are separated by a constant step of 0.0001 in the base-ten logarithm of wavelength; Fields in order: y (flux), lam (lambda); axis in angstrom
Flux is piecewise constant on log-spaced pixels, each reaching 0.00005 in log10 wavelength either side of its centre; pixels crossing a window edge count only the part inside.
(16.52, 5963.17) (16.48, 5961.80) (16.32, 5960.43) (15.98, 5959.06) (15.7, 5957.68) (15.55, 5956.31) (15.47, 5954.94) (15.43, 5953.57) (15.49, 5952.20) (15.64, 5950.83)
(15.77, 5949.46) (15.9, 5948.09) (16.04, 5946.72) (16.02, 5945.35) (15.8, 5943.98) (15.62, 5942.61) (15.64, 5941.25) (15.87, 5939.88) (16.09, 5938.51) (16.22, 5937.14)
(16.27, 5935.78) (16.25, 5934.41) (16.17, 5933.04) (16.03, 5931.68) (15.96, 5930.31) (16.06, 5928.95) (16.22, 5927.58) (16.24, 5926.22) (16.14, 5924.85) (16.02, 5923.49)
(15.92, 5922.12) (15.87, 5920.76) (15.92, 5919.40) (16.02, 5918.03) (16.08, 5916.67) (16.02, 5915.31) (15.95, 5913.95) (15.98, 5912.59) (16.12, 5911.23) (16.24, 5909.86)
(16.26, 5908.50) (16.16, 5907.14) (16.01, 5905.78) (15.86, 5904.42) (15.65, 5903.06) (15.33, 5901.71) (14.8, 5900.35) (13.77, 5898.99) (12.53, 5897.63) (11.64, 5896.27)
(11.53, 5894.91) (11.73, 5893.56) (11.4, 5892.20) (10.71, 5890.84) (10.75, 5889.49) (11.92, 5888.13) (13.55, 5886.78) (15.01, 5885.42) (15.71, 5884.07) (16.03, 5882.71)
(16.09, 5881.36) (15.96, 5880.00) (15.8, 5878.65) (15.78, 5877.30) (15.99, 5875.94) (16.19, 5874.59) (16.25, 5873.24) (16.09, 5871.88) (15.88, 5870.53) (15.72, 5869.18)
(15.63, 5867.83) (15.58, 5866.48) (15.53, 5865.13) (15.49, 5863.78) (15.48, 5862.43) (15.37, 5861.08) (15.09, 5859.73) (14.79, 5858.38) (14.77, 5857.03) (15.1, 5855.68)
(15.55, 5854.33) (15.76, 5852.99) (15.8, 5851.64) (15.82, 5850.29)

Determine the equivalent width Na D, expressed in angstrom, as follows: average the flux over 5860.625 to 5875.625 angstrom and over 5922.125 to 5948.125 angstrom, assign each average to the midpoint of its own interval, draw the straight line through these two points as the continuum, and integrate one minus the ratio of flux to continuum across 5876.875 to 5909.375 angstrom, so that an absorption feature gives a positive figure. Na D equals 3.5 angstrom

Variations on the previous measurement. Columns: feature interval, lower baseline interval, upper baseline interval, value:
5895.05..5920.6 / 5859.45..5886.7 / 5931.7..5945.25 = 0.9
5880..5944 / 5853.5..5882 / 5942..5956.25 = 2.4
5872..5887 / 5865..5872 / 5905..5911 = 0.1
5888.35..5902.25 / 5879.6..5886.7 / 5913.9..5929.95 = 3.0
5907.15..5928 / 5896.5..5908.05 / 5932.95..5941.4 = -0.9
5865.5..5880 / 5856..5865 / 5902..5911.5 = -0.5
